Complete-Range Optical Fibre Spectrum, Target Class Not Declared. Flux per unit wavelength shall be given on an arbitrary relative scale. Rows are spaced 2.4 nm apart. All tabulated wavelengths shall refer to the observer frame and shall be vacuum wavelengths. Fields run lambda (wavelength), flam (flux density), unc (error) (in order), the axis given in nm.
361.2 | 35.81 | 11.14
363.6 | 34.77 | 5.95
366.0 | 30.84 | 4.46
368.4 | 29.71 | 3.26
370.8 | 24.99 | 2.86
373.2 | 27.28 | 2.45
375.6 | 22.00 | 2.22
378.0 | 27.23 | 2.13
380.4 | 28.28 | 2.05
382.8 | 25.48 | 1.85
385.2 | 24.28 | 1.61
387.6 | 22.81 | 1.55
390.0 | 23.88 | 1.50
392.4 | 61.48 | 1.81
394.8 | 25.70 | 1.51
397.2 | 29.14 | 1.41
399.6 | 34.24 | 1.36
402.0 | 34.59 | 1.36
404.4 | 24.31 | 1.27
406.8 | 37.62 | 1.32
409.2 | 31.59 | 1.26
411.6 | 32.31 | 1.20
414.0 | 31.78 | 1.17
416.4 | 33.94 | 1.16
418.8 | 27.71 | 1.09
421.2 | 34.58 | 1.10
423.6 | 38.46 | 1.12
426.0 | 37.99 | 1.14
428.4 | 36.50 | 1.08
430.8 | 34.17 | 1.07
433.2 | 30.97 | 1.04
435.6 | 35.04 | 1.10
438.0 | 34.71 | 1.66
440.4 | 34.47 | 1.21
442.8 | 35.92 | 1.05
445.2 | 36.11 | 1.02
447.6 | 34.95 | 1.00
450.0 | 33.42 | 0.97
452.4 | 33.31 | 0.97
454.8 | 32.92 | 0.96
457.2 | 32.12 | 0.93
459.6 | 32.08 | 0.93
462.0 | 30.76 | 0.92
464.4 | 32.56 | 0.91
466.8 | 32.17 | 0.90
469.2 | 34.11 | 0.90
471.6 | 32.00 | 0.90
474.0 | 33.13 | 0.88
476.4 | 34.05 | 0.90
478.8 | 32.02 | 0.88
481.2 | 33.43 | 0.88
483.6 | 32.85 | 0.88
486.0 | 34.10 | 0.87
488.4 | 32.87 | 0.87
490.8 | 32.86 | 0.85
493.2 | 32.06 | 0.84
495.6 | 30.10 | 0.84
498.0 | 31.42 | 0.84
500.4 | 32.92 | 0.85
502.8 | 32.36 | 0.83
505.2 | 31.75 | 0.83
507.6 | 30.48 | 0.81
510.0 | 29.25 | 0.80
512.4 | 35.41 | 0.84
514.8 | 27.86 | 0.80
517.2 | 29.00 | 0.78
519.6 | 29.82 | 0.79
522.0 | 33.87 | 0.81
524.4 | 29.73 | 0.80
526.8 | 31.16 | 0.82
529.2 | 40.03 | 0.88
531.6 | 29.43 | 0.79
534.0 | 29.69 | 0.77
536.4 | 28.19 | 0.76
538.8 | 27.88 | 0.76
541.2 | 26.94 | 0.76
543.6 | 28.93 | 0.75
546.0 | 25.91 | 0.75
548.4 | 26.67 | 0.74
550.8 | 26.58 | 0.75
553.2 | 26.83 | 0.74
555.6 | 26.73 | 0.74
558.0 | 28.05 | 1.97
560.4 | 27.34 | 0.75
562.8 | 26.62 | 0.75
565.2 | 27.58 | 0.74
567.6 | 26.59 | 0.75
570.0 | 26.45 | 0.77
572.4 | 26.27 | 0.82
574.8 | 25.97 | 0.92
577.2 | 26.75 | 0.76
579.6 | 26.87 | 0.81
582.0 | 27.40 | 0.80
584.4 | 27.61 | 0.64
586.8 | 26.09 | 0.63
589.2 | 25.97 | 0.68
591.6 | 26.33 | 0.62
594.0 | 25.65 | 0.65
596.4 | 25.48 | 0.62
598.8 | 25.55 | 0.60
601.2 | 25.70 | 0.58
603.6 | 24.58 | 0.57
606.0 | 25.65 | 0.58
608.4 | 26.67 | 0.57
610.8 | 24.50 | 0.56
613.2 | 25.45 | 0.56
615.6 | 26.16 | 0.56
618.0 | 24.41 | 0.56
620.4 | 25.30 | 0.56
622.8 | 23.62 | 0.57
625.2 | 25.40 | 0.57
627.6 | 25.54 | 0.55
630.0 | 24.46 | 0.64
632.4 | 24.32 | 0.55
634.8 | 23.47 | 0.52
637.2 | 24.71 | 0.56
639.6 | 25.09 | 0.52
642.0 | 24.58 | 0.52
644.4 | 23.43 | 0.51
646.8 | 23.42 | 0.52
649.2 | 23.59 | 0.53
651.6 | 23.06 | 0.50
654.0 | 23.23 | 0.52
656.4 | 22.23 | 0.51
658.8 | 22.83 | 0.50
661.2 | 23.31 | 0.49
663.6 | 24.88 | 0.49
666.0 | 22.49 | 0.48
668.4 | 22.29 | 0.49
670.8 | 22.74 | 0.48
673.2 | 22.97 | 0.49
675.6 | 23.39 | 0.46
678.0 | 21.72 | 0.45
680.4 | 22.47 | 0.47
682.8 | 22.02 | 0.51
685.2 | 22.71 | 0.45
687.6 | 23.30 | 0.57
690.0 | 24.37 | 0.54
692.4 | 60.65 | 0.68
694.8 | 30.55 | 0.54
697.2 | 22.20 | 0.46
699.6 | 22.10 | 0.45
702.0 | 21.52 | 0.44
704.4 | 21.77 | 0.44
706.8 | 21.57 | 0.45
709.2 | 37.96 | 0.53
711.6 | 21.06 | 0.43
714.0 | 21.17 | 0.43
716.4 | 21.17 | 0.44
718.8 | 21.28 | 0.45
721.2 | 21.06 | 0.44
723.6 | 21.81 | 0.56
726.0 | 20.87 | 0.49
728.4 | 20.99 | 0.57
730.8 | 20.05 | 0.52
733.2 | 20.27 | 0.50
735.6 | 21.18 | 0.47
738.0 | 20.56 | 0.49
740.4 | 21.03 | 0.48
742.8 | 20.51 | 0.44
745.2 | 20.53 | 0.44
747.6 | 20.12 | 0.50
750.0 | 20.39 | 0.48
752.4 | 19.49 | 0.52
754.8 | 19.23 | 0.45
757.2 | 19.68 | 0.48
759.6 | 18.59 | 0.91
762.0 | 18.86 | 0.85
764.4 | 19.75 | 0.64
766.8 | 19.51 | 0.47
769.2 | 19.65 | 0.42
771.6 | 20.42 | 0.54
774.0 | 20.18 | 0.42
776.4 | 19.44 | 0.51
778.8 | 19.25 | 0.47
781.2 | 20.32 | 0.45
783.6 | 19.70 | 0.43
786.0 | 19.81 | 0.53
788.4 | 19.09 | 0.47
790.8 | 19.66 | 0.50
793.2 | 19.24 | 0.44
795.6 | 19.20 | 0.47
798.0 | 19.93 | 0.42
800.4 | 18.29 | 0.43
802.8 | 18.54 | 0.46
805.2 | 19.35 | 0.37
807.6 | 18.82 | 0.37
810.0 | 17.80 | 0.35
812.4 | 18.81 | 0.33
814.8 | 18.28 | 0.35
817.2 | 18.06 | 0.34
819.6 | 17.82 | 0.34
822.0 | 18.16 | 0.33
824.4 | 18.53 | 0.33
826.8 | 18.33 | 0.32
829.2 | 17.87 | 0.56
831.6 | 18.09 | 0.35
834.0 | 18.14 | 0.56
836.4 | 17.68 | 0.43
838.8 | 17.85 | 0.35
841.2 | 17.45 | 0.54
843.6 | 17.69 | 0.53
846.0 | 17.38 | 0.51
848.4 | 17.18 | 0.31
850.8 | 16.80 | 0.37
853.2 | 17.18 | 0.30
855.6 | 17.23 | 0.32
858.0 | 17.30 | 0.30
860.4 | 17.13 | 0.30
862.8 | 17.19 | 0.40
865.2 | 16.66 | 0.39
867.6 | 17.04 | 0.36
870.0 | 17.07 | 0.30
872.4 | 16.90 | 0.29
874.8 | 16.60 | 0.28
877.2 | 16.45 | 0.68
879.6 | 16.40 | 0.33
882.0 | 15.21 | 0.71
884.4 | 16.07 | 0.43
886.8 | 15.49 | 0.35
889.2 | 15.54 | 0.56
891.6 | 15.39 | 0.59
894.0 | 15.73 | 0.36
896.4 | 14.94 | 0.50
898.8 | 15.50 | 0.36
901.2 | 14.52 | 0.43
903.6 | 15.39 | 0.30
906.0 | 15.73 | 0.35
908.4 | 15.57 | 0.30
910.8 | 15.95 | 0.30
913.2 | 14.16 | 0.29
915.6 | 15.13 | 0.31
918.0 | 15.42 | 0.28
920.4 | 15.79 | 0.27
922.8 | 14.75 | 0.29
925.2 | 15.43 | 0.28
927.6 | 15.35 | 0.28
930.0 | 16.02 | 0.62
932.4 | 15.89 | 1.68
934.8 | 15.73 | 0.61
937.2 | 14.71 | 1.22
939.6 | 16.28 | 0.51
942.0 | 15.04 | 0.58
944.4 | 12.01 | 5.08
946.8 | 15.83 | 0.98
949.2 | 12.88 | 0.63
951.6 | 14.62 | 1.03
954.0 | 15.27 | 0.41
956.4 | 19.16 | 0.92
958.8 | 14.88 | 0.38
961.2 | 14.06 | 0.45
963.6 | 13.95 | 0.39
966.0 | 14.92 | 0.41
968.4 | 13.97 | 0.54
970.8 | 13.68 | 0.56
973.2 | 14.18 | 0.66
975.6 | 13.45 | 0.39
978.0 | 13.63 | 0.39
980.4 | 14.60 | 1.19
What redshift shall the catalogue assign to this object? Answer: 0.05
